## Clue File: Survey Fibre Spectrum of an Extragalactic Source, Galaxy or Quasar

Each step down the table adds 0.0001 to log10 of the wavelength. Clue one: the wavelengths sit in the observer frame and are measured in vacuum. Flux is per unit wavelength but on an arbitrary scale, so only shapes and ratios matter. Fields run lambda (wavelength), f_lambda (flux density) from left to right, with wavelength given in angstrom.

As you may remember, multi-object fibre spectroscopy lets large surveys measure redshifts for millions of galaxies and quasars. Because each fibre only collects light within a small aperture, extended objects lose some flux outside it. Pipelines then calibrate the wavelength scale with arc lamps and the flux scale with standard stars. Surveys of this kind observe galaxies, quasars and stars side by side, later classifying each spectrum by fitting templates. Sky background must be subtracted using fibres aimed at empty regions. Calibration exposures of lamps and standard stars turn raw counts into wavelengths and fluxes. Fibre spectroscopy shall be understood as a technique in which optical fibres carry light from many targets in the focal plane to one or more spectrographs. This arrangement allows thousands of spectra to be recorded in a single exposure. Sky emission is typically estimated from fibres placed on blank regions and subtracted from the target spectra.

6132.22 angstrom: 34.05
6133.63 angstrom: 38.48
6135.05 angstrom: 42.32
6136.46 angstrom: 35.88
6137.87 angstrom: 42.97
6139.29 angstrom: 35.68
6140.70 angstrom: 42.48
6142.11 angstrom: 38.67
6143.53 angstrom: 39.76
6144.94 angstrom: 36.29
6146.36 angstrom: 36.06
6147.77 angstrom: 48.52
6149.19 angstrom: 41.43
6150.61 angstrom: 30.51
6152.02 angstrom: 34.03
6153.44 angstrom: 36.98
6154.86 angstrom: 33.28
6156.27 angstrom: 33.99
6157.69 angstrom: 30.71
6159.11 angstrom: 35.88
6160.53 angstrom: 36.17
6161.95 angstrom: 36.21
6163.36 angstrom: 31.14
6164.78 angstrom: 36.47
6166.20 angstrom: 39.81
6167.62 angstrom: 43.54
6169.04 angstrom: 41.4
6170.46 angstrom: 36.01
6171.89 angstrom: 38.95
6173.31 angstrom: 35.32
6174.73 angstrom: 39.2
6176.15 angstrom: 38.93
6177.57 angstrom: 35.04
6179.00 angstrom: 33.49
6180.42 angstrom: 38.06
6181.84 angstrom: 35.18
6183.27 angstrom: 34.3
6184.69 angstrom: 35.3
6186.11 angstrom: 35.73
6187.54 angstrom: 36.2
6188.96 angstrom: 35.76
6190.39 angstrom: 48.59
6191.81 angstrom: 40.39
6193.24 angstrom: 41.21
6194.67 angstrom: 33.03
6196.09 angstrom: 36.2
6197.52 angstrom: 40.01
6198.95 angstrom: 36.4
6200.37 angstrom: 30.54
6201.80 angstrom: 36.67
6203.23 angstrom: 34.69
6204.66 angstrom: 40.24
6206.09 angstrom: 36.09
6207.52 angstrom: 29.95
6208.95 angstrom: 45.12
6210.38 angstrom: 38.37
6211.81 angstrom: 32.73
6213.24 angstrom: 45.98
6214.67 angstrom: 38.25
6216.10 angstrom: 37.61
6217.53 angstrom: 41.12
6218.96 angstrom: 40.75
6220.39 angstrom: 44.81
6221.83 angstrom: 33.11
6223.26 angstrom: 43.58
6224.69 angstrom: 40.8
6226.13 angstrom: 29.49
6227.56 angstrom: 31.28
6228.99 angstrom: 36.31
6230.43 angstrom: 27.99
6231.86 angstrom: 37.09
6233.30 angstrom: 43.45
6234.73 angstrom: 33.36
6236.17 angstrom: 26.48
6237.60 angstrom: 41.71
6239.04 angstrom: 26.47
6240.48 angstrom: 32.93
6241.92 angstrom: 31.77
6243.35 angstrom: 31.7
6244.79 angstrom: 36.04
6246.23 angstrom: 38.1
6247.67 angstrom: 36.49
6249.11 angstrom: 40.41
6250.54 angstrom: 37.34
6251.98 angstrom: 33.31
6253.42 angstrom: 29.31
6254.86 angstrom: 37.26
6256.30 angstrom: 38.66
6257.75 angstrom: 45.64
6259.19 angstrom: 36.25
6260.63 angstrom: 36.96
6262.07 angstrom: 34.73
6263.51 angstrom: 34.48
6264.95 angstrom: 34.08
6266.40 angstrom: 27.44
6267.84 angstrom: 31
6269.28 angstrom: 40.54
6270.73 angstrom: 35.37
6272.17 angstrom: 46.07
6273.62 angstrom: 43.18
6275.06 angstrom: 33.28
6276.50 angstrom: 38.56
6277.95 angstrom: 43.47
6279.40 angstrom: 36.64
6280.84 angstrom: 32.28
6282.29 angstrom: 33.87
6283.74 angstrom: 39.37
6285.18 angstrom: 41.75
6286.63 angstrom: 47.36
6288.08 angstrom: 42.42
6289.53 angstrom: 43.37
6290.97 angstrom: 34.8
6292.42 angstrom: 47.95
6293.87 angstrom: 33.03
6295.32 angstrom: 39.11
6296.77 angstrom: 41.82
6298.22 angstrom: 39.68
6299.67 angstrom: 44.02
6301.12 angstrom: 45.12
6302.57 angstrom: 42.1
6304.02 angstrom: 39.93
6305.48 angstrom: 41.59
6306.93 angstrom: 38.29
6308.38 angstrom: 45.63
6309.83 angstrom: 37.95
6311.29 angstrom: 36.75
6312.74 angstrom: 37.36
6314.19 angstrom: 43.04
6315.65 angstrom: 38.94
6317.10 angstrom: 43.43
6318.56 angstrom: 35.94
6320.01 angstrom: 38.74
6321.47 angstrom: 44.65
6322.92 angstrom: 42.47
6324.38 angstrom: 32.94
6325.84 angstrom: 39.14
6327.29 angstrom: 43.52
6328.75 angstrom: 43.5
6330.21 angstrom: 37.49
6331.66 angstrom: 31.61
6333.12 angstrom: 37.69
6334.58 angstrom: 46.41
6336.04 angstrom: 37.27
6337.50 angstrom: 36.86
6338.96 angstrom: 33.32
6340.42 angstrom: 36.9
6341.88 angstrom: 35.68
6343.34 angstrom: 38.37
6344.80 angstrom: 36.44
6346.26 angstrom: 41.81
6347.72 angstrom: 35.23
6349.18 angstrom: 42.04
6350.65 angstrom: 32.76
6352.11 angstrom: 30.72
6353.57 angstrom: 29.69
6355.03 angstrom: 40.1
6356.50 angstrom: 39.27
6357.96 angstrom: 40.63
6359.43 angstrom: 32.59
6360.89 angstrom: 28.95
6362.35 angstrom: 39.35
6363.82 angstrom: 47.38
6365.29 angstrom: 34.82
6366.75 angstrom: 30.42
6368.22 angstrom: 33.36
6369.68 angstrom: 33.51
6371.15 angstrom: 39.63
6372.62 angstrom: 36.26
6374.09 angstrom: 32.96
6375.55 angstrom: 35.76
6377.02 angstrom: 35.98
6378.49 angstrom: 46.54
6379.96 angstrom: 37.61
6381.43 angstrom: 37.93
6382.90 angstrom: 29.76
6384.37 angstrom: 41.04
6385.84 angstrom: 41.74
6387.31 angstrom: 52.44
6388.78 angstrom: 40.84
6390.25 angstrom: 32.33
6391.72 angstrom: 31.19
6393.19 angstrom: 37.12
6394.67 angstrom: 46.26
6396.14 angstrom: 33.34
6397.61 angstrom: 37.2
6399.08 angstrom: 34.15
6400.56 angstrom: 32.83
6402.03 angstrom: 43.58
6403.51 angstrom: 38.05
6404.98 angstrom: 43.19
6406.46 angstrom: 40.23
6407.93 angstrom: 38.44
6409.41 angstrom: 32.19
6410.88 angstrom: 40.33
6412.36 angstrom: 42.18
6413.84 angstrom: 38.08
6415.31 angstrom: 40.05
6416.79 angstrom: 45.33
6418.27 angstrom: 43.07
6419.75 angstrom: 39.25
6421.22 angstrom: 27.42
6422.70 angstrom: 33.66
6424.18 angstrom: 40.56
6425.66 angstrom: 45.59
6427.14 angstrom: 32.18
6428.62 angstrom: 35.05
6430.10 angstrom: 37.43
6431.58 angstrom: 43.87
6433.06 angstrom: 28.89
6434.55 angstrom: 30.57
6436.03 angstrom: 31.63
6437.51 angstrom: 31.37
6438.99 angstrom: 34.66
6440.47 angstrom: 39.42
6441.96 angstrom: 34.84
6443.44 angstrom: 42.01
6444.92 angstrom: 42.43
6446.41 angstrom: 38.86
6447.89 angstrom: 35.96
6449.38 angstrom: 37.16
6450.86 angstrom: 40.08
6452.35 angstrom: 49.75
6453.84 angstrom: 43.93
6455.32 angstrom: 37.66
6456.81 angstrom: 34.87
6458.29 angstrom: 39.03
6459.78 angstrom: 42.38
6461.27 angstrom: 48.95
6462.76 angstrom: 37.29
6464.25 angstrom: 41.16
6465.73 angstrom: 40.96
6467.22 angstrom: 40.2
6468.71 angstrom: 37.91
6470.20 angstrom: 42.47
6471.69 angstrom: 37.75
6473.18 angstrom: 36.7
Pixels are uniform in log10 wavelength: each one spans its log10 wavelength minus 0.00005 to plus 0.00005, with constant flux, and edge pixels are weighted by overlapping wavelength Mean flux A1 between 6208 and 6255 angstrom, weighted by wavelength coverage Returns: 36.3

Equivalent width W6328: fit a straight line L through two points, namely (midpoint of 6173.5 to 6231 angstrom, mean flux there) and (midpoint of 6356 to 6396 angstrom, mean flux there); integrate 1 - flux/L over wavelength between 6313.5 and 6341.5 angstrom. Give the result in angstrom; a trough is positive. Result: -1.2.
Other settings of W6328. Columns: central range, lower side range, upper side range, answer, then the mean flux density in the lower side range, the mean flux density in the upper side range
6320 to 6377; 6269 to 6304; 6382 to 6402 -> 2.5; 40.2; 37.9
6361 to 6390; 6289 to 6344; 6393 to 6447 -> 0.4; 39.6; 37.7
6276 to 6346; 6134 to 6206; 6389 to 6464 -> -3.3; 37.3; 38.2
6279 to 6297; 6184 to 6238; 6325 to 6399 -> -1.0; 37.3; 37.4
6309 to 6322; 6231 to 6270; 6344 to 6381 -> -1.3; 35.3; 36.6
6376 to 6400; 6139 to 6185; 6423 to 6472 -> -0.1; 37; 38.7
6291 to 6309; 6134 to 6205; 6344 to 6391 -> -1.9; 37.3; 37.2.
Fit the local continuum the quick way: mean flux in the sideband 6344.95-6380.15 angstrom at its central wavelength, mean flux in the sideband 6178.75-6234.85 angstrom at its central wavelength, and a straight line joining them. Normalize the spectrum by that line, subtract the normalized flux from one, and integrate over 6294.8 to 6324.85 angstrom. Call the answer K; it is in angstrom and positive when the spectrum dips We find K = -3.0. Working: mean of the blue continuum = 37.3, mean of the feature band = 40.5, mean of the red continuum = 36.5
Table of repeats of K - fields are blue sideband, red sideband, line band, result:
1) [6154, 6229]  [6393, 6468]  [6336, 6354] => 1.0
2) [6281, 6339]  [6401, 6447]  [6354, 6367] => 0.6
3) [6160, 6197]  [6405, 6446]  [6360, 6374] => 0.6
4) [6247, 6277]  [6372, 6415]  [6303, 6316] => -1.0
